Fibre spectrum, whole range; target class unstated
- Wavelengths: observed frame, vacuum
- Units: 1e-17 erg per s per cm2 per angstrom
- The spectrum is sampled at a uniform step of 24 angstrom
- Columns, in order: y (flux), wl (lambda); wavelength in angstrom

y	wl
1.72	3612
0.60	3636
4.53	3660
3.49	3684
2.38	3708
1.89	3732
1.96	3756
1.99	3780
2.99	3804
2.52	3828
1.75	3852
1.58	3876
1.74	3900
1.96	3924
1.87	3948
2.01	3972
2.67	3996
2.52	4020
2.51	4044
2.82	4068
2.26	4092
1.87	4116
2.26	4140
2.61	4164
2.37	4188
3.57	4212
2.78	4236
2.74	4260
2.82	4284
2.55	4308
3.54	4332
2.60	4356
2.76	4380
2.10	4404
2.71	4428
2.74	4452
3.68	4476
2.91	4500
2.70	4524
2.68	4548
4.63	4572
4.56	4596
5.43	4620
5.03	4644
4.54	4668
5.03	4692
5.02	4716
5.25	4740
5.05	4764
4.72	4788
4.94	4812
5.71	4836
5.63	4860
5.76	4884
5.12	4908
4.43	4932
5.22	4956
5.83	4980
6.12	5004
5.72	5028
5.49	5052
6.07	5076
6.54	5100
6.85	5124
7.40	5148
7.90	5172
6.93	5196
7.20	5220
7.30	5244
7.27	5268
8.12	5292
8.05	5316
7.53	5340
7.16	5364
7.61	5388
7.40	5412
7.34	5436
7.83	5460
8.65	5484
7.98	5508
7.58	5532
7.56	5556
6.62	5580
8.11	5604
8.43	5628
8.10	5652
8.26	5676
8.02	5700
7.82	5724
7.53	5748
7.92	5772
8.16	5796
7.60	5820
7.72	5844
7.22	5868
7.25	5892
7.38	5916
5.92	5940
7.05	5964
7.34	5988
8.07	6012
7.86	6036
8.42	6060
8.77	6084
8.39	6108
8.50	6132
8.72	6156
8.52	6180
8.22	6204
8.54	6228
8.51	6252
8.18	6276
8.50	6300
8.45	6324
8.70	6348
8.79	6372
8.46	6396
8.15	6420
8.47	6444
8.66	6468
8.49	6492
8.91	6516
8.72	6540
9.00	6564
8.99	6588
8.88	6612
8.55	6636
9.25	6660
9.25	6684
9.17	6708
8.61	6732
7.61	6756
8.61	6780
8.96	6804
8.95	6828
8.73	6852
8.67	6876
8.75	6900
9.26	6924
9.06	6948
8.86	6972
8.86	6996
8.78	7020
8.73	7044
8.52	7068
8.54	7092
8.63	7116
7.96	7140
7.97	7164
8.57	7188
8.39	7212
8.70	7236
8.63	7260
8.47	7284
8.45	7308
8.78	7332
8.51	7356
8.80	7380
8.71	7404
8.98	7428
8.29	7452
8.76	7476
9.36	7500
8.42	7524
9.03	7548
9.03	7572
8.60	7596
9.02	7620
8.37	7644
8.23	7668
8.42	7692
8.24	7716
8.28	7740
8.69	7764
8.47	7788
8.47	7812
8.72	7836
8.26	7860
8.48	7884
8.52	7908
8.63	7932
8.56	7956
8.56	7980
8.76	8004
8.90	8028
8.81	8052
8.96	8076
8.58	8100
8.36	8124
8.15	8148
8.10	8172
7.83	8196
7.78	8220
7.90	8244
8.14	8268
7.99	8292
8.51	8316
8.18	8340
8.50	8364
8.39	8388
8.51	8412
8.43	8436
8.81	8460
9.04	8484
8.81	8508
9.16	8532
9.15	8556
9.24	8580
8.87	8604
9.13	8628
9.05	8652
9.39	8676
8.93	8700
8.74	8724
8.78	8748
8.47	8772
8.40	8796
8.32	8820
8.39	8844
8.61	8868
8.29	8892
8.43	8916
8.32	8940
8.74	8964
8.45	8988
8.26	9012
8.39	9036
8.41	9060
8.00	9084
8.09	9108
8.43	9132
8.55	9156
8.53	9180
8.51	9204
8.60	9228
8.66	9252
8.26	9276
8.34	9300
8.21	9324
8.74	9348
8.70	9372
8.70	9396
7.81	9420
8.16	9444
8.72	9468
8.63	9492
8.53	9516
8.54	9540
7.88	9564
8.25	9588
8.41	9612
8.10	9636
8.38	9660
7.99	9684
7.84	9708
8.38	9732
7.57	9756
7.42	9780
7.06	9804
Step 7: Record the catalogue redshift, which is 0.147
